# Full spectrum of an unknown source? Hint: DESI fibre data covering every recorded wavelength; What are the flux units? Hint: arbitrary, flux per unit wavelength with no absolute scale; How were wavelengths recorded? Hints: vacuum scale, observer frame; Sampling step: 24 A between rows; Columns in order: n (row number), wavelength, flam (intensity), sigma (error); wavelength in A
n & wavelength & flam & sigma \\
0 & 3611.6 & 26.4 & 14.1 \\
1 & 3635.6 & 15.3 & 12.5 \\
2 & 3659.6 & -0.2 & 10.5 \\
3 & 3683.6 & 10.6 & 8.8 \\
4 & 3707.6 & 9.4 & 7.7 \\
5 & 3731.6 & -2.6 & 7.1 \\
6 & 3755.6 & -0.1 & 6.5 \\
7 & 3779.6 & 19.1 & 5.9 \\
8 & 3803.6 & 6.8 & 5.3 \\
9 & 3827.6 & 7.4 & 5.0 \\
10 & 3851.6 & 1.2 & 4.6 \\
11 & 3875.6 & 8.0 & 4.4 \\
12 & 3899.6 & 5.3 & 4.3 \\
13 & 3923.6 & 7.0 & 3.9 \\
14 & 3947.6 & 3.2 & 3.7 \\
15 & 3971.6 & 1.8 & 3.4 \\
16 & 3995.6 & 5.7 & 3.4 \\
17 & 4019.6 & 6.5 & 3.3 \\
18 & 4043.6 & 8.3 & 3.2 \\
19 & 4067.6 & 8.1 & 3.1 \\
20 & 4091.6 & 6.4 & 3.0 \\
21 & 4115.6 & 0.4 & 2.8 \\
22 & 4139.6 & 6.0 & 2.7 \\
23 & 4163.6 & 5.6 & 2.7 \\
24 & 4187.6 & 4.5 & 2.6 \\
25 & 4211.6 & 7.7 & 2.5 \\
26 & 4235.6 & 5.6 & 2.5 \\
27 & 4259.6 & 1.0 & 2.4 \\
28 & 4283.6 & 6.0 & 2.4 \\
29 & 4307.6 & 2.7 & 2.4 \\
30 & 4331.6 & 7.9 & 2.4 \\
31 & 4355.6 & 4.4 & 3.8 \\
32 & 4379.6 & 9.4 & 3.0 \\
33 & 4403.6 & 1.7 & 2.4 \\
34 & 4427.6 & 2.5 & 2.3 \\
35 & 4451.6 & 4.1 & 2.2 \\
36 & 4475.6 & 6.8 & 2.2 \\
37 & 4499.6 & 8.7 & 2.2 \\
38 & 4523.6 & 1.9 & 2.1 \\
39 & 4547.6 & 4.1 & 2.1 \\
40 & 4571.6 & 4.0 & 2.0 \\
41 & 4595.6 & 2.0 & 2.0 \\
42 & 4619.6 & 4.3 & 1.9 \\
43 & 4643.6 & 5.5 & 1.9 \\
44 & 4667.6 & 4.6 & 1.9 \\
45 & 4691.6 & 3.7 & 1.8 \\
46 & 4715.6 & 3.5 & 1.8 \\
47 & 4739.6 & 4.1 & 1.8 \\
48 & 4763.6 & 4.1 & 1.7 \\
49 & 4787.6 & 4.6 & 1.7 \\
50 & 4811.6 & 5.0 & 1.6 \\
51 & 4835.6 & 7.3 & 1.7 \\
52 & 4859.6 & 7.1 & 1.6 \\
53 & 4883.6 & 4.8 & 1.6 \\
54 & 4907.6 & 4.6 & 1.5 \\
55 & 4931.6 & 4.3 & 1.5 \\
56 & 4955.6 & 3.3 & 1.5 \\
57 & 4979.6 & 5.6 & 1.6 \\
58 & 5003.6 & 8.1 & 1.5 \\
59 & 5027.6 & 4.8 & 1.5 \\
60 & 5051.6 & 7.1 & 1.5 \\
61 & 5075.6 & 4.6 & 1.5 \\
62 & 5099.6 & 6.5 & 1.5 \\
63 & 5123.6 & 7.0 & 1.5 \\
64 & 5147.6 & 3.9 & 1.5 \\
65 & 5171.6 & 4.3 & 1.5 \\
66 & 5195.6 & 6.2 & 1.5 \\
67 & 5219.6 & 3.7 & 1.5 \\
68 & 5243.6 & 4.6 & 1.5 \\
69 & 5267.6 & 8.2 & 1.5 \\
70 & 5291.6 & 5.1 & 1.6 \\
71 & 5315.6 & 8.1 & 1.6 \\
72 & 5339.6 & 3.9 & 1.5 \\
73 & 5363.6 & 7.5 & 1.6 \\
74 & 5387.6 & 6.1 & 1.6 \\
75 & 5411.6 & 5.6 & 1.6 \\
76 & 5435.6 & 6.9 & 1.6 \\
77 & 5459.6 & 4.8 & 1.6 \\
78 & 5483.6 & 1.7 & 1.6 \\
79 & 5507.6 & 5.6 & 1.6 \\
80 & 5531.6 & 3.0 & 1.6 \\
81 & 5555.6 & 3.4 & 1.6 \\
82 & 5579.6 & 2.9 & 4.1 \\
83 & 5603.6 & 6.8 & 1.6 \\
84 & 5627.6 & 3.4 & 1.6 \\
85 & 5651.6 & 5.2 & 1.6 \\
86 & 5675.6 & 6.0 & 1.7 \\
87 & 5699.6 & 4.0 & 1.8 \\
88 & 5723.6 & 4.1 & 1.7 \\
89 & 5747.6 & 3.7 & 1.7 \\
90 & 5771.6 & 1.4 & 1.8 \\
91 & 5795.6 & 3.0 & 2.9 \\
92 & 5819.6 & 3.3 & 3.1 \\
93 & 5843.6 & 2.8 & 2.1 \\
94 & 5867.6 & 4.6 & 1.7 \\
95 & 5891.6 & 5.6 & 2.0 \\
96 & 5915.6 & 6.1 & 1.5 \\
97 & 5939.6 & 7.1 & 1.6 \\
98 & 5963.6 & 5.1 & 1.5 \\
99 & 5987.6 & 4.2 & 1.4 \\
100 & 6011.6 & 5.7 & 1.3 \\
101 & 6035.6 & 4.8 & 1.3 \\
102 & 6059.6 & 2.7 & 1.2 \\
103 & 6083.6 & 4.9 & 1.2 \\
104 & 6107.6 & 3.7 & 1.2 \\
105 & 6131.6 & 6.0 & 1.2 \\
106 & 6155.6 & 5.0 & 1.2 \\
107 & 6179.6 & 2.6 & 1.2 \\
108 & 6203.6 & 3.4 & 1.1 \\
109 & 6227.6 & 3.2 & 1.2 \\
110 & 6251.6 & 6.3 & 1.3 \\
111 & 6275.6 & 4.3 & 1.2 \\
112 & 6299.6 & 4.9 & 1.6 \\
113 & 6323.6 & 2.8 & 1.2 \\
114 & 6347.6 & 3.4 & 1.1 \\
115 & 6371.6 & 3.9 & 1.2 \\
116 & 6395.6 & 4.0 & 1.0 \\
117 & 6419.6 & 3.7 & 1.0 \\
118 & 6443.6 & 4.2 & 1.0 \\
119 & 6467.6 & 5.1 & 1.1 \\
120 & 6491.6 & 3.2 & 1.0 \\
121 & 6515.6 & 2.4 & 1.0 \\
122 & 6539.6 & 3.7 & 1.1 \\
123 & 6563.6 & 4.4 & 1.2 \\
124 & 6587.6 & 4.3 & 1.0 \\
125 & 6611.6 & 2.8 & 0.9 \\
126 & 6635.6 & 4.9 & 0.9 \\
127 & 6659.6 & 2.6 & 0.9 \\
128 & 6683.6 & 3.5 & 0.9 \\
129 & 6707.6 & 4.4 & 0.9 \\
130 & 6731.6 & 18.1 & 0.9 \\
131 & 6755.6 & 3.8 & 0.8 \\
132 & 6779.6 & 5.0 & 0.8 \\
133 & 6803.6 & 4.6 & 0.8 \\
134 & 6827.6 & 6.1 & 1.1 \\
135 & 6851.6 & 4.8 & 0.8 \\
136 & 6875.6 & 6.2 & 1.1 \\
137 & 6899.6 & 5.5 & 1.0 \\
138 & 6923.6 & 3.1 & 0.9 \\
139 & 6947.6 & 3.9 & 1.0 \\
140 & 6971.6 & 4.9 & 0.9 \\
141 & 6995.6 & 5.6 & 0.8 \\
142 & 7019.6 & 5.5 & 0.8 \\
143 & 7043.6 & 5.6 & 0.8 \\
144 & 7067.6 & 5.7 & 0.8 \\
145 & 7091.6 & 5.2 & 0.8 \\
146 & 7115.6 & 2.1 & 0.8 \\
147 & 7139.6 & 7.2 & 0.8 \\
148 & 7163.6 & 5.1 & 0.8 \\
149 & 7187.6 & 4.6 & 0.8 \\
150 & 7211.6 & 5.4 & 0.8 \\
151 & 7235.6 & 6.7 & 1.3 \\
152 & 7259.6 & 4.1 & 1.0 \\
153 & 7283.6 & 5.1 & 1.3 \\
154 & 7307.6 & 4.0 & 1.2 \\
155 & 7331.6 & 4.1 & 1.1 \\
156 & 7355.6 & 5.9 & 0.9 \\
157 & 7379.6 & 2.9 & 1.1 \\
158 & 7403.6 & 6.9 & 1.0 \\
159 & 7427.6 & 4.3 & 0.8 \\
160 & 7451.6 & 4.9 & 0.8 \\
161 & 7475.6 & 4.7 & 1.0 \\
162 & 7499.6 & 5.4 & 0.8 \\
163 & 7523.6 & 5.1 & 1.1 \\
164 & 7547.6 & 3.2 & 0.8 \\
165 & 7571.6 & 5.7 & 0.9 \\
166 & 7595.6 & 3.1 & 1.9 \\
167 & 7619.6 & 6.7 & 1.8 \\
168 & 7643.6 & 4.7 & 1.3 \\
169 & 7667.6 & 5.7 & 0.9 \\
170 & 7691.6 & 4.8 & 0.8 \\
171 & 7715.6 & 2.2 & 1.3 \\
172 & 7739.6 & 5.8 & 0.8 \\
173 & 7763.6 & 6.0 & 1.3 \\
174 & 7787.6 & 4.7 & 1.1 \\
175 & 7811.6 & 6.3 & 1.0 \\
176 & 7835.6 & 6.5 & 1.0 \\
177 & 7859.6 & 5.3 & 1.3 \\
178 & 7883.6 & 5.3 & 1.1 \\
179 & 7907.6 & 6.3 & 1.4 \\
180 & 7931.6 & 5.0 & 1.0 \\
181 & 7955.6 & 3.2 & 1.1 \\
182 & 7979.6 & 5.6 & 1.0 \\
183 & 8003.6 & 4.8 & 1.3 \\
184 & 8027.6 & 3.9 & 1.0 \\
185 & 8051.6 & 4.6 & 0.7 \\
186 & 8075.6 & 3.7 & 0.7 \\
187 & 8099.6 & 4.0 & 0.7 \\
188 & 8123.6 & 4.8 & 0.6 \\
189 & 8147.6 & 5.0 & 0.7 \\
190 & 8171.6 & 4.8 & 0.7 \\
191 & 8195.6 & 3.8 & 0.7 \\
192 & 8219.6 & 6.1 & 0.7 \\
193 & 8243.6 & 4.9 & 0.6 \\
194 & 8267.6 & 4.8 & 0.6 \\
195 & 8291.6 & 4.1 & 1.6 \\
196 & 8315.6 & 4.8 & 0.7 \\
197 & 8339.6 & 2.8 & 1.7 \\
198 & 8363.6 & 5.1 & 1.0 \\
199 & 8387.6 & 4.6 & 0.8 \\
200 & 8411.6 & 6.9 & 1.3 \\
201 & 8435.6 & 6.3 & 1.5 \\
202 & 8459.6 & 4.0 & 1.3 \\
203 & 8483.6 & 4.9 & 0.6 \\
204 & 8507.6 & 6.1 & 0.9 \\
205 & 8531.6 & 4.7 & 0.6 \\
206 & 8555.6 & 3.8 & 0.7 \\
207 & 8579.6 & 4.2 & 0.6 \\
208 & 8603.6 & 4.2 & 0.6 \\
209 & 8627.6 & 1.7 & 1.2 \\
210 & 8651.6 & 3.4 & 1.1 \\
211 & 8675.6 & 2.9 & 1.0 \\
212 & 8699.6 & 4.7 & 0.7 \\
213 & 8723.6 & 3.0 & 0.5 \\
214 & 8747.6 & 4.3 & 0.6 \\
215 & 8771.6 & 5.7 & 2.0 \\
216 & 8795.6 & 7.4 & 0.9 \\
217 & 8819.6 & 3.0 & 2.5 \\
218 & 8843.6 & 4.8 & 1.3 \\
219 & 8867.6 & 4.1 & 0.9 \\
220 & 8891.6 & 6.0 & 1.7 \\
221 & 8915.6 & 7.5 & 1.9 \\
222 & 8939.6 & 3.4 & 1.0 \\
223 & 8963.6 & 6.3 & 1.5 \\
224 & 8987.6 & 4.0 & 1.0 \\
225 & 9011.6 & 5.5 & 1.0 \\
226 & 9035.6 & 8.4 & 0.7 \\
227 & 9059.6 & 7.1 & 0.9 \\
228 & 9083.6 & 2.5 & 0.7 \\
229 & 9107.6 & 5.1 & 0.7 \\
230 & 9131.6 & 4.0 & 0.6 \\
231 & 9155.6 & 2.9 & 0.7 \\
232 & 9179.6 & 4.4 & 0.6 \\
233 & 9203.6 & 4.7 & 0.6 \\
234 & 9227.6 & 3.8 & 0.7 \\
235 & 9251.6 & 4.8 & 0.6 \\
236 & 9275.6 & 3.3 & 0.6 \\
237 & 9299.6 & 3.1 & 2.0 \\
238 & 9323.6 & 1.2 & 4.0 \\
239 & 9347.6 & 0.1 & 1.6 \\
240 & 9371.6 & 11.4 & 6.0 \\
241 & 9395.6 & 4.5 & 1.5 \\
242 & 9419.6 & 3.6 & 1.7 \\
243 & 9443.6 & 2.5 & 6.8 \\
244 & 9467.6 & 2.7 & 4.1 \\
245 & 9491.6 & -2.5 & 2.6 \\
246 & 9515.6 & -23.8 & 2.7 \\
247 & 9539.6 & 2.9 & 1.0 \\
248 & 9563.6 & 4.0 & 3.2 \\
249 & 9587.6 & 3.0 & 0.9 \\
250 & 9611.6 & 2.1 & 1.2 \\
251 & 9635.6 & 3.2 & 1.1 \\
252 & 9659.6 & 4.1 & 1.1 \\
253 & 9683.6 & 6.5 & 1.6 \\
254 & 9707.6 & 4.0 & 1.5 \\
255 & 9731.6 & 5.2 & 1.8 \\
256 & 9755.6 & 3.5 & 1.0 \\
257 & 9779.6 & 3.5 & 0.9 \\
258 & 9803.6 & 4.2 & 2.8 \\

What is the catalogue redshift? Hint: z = 0.807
